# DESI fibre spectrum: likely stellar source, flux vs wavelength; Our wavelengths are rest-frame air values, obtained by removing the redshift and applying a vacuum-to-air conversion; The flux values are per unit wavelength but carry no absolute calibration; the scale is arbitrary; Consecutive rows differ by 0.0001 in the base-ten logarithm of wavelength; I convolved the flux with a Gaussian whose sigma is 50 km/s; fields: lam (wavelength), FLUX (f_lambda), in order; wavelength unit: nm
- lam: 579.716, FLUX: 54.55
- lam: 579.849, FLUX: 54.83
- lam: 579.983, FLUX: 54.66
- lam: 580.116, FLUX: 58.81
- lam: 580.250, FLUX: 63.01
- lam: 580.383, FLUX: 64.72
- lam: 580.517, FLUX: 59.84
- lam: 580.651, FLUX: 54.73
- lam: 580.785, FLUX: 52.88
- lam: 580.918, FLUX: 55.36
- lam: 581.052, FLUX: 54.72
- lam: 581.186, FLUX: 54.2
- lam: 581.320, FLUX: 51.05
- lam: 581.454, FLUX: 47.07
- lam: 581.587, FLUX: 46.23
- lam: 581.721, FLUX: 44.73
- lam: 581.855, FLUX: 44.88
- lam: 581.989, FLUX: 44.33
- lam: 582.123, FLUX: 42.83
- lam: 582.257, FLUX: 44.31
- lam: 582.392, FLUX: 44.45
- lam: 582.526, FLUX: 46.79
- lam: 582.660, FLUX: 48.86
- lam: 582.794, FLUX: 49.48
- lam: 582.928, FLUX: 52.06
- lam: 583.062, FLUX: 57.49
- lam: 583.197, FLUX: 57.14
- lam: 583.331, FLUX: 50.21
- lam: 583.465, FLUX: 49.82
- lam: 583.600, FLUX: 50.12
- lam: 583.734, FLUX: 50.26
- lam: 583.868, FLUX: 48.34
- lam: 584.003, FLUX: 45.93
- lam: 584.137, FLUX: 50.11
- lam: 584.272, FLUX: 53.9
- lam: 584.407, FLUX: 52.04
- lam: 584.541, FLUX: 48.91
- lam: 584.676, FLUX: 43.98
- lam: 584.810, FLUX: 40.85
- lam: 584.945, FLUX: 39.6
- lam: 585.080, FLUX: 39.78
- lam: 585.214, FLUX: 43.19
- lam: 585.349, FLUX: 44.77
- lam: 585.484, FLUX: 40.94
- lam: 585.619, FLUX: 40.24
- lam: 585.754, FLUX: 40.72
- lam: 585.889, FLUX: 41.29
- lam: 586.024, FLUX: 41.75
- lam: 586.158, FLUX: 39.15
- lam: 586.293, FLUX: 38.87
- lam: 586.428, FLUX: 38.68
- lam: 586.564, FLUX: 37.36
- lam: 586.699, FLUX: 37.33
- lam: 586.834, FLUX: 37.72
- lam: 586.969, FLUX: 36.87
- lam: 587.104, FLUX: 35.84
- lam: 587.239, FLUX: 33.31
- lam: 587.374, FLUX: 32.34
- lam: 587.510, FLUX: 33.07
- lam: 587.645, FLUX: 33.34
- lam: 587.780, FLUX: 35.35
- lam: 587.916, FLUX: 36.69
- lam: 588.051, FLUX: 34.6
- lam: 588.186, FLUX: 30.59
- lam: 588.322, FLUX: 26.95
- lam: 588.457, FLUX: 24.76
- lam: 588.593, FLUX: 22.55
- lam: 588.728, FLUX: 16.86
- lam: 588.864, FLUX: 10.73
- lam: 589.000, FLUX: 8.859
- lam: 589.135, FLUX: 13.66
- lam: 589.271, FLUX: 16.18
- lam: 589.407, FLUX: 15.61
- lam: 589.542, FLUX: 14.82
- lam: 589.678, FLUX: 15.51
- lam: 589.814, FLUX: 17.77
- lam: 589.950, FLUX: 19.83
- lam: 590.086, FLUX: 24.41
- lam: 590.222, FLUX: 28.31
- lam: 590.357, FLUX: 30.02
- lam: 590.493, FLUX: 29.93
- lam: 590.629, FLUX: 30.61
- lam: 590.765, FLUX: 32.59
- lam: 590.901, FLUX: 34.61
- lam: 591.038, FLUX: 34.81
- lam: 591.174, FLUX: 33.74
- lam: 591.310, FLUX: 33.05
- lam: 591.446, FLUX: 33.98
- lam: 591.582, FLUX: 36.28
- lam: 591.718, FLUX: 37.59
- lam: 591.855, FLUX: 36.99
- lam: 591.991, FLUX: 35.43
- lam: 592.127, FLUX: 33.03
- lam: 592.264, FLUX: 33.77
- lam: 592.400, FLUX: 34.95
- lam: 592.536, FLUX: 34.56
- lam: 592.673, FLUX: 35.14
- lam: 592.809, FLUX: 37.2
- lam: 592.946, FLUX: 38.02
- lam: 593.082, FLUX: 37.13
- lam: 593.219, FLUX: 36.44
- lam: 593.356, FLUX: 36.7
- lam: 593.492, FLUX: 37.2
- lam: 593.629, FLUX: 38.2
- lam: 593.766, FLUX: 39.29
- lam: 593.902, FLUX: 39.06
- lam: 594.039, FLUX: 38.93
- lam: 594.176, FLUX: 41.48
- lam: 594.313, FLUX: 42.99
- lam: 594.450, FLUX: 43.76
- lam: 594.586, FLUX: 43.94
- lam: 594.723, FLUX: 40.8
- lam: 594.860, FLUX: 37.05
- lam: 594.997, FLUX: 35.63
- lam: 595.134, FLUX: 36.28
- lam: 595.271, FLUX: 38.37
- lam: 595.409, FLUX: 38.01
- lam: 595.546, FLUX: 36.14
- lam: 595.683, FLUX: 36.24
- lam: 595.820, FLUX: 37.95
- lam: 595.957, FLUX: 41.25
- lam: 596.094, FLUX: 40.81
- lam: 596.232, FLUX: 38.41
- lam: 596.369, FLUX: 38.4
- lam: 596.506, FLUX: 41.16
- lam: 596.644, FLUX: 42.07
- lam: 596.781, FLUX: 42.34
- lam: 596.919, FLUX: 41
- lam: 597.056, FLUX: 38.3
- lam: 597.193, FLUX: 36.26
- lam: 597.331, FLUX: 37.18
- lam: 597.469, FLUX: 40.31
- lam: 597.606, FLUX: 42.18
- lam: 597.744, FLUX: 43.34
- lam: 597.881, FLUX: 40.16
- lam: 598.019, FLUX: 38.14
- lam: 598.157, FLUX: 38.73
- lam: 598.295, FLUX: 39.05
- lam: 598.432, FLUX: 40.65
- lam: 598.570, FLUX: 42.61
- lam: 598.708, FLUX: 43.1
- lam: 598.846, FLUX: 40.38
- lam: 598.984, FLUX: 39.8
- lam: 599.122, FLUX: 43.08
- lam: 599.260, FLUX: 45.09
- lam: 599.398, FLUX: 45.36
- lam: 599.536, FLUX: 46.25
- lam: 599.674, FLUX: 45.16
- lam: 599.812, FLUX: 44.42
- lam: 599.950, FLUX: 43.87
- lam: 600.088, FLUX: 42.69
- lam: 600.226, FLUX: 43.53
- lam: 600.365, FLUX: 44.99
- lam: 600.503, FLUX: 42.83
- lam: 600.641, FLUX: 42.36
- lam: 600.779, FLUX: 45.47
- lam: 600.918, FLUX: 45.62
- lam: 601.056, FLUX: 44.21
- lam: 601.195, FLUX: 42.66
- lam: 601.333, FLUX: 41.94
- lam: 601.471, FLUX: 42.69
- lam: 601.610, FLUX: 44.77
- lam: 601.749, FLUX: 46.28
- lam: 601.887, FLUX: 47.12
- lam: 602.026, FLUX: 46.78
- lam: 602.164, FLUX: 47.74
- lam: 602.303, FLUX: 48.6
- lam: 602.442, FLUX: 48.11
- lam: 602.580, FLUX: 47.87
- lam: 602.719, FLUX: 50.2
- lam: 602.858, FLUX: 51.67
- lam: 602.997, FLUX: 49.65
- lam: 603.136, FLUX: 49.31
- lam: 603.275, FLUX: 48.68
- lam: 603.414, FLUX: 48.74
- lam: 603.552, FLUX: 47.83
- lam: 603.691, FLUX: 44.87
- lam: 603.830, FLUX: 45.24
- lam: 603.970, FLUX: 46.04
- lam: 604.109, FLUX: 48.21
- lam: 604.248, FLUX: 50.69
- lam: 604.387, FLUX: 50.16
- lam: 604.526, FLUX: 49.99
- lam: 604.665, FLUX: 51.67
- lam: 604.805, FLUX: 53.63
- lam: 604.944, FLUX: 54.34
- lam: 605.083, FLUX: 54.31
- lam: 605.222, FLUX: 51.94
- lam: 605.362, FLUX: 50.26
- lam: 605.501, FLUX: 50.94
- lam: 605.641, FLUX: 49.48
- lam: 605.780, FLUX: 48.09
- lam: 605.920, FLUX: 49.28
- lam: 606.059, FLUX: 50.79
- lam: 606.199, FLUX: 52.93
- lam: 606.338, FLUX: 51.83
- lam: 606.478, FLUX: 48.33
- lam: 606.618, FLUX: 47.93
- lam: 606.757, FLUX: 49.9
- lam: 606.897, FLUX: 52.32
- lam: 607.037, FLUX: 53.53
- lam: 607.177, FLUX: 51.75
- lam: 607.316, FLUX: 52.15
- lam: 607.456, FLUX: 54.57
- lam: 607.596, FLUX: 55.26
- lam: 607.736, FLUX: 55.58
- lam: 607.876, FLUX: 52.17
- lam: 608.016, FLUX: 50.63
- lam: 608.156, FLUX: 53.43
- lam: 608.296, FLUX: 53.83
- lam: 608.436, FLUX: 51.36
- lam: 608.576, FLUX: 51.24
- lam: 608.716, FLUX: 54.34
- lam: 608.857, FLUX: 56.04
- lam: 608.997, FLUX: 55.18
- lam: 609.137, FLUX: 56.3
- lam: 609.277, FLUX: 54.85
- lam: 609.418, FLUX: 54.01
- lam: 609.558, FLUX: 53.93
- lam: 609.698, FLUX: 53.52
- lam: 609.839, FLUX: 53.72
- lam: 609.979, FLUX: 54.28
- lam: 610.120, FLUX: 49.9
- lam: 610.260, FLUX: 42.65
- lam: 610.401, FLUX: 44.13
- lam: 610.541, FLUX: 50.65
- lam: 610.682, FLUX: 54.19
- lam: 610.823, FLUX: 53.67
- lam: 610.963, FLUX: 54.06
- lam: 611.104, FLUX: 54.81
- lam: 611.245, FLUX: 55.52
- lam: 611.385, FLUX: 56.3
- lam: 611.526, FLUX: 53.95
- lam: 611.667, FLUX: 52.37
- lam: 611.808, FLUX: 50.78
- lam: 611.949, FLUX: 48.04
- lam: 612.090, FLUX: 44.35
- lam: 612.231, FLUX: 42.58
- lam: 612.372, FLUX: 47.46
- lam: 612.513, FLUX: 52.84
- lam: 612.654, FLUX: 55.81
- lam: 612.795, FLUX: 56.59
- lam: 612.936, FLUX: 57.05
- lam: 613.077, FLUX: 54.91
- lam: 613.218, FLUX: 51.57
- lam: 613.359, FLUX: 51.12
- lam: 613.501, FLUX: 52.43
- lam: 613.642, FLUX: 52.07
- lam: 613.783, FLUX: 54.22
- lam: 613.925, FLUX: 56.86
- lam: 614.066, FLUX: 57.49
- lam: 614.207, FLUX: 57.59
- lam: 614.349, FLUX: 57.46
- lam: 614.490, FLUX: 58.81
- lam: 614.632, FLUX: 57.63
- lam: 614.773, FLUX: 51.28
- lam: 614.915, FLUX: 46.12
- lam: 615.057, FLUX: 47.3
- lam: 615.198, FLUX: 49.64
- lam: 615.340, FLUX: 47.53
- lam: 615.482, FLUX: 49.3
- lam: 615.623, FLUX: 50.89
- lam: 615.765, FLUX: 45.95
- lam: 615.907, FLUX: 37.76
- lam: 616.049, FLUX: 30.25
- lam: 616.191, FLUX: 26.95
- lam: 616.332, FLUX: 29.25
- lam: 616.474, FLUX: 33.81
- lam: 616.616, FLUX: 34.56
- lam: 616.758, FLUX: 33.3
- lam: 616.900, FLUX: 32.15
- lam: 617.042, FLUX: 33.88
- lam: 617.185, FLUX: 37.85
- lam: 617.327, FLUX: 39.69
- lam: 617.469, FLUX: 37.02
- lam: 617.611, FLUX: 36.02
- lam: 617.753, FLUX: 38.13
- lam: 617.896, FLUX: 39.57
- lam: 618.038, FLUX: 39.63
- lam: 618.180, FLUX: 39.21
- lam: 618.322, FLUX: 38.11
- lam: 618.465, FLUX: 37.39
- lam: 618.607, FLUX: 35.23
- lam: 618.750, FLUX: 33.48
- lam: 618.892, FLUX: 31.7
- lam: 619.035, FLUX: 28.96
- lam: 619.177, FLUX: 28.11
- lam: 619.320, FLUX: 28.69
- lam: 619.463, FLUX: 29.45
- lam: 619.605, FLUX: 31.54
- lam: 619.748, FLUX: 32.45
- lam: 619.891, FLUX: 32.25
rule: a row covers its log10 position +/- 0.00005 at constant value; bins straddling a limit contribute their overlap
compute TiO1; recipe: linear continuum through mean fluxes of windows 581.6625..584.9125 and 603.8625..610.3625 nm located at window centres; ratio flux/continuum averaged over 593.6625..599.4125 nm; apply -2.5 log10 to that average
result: 0.25 mag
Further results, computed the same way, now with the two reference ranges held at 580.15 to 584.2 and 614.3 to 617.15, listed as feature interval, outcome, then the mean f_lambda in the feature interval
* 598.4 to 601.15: 0.070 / 43.6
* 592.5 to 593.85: 0.284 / 37.1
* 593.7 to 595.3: 0.198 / 39.9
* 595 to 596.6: 0.231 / 38.4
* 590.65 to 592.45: 0.369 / 34.6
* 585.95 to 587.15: 0.287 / 38.2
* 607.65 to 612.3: -0.187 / 52.2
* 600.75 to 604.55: -0.033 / 47.2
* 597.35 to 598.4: 0.171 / 40.2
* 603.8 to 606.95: -0.121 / 50.4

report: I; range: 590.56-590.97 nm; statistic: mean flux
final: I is 32.5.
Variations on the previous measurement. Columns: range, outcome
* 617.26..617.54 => 38.4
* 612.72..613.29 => 55.1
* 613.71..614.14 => 56.2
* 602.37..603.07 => 49.5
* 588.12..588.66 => 26.2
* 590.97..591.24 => 34.3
